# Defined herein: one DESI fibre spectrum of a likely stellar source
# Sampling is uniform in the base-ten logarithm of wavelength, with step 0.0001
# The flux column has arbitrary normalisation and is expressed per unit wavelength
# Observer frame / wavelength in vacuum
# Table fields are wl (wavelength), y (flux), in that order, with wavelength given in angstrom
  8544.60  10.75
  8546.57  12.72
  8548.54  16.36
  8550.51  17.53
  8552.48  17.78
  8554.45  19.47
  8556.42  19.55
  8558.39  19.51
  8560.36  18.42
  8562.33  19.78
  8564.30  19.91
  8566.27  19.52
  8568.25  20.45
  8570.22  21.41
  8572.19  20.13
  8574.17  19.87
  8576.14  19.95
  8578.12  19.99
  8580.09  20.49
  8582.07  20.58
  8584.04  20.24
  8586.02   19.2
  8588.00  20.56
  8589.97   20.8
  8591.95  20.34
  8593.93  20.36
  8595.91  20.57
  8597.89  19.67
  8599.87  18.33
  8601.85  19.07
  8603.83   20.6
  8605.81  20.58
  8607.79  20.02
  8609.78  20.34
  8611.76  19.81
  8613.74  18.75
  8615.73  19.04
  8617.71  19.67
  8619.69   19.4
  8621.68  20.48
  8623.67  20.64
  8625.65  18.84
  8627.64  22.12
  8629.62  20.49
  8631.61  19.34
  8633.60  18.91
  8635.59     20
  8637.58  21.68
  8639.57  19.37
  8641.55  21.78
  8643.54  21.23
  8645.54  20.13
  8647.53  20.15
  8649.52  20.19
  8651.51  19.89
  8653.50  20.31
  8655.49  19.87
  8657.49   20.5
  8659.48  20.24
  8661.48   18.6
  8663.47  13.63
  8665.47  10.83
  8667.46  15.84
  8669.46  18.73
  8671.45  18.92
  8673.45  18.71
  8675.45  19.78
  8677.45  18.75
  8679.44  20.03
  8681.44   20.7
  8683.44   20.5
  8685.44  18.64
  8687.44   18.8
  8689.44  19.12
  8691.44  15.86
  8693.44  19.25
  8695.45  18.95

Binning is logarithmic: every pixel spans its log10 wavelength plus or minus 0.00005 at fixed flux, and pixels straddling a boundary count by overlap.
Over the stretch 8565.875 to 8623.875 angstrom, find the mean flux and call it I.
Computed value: 20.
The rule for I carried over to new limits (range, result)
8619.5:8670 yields 19.4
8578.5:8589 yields 20.2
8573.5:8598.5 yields 20.2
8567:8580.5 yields 20.3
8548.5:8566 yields 18.9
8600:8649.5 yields 20.1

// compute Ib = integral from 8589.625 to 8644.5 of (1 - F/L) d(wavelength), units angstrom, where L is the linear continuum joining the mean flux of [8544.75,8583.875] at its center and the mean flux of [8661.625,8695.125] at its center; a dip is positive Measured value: -4.53 angstrom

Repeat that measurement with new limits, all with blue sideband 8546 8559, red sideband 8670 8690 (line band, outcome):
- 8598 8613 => -1.2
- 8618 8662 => -3.2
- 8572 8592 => -2.4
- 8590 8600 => -1.0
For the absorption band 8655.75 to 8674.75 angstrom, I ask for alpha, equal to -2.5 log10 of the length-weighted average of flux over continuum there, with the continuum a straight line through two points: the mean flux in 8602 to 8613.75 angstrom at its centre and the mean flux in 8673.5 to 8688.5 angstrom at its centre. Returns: 0.13 mag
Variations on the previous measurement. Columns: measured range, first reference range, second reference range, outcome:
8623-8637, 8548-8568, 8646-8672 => -0.09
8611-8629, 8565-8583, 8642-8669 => -0.03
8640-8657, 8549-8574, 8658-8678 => -0.15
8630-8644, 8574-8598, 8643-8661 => -0.01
